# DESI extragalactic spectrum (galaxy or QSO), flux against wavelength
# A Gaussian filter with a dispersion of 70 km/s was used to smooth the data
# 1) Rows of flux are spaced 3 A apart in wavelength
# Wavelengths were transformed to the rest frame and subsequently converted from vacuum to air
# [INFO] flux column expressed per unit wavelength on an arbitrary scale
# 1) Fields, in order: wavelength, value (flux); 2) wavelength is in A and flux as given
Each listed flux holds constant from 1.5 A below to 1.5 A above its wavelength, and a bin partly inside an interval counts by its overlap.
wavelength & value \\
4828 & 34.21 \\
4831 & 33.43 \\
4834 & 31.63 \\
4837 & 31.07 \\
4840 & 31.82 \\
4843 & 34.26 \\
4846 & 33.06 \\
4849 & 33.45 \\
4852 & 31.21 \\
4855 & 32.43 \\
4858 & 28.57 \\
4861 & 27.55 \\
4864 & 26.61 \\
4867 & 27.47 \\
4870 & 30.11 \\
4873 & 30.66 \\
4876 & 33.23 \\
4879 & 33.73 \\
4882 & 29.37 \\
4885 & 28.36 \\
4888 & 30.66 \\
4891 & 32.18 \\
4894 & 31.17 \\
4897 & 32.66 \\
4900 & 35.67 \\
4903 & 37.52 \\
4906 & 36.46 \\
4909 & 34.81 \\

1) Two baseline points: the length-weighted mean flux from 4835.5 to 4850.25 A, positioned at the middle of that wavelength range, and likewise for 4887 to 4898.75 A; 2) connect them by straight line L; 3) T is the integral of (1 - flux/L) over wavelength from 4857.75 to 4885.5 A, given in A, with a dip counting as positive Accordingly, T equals 2.2 A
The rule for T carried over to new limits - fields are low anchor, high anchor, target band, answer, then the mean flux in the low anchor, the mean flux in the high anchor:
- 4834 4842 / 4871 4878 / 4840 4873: 1.3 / 31.7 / 31.9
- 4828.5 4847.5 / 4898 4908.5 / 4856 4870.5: 2.5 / 32.6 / 36.2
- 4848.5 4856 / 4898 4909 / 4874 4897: 2.3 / 32.2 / 36.1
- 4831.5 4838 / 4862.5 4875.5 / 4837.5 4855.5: -1.1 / 31.7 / 29.1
